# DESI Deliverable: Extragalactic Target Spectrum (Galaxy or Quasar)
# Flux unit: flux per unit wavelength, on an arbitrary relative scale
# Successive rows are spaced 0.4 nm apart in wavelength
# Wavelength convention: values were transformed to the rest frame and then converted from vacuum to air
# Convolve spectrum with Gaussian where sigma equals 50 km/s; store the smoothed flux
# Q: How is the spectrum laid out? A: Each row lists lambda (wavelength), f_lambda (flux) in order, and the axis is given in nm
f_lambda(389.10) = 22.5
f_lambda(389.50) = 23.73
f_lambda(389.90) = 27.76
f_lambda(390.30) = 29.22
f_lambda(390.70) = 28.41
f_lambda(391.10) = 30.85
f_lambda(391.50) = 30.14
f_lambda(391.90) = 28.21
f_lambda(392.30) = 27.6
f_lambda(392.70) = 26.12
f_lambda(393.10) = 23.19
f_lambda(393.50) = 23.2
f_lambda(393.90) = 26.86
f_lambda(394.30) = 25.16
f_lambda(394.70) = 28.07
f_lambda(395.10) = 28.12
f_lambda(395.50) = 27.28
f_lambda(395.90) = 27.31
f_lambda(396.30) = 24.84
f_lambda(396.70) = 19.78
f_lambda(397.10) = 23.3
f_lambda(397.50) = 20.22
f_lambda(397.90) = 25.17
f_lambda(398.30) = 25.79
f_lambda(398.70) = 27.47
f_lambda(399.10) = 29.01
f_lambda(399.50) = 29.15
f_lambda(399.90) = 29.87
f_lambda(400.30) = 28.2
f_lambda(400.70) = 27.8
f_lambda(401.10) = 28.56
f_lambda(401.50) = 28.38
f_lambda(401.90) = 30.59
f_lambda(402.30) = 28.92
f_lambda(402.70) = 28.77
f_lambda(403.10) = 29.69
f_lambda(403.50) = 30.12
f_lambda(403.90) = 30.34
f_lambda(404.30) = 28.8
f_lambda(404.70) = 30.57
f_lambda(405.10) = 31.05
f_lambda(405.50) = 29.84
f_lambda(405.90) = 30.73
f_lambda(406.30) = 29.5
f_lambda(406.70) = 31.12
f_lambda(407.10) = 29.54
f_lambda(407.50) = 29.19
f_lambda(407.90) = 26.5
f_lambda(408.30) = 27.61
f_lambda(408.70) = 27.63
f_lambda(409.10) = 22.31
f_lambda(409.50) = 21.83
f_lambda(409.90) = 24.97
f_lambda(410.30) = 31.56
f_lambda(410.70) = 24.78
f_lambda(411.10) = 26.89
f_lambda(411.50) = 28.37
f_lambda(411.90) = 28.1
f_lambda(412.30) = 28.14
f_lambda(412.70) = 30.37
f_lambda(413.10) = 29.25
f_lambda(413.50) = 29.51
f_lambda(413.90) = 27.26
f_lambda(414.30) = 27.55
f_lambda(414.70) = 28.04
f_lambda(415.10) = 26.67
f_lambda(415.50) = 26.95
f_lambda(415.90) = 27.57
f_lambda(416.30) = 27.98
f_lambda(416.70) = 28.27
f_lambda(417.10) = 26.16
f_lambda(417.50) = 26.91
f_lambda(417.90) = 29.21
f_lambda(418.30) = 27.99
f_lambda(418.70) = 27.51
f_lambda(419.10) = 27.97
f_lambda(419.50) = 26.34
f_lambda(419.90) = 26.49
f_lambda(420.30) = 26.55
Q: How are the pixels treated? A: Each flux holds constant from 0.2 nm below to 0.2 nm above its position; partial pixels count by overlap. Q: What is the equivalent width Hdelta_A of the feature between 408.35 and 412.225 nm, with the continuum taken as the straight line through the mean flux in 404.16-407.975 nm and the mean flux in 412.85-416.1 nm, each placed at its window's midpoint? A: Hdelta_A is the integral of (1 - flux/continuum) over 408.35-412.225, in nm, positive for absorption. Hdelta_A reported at 0.33 nm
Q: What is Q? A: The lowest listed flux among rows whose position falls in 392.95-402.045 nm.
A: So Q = 19.78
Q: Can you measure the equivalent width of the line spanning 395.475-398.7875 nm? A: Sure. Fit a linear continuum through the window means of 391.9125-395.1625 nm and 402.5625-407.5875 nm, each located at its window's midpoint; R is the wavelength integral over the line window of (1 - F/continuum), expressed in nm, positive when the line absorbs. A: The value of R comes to 0.36 nm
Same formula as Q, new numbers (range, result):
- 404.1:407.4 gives 28.8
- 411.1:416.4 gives 26.67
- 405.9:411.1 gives 21.83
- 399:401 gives 27.8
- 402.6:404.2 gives 28.77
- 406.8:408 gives 26.5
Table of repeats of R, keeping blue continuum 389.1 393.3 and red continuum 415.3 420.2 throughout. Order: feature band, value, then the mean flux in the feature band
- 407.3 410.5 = 0.109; 26.4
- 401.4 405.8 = -0.392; 29.8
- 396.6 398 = 0.269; 22.1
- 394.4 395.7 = -0.015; 27.6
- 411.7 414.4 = -0.122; 28.6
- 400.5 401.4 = -0.028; 28.2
